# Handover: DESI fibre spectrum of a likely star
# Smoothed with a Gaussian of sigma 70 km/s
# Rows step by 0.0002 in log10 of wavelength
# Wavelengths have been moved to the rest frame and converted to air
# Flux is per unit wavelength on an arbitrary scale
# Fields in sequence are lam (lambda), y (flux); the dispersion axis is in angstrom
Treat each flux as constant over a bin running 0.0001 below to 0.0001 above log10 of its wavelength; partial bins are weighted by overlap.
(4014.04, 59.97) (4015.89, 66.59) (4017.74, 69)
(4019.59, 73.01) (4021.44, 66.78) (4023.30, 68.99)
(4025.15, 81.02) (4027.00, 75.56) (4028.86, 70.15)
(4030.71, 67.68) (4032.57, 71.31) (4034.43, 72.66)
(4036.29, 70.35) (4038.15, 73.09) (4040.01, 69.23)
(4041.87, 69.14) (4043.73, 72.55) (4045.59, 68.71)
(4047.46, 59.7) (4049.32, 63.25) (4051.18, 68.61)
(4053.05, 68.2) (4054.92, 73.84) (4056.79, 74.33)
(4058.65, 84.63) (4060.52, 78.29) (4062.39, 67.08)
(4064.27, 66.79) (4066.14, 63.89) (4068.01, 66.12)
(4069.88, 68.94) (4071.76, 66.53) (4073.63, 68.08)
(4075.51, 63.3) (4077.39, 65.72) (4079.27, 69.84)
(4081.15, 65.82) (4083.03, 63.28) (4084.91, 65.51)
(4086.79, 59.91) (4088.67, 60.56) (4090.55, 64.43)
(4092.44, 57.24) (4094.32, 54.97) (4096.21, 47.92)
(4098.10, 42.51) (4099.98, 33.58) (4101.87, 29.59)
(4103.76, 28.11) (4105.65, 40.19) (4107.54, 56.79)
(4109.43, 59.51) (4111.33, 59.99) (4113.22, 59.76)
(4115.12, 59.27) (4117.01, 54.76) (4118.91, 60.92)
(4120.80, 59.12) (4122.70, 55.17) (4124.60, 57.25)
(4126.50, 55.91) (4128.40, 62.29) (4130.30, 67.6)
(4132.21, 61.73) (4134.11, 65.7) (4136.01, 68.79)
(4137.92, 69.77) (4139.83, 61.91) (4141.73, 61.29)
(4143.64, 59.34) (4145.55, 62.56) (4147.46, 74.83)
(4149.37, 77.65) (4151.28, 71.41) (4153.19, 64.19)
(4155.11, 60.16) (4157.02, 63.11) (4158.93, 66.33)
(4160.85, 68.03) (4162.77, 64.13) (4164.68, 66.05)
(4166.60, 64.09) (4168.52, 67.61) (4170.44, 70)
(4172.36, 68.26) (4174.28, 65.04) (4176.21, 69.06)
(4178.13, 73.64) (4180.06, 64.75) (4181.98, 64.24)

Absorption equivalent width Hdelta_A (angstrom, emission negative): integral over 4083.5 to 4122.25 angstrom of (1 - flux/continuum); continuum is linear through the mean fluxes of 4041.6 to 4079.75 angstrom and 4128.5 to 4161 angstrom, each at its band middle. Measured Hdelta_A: 8.4 angstrom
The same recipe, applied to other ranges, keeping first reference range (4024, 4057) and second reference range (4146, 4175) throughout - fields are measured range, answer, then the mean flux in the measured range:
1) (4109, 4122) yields 1.8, 58.9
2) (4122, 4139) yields 1.3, 62.8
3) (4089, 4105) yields 5.5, 45.3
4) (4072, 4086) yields 0.7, 65.9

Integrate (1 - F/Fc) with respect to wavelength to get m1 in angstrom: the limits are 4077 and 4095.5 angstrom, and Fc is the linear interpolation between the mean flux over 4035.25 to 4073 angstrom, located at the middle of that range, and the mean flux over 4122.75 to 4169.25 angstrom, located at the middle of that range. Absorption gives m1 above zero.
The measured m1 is 1.51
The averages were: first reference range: 69.7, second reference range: 64.9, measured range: 62.4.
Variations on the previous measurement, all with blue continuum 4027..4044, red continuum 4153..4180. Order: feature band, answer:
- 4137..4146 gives 0.57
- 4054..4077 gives -0.06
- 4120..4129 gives 1.34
